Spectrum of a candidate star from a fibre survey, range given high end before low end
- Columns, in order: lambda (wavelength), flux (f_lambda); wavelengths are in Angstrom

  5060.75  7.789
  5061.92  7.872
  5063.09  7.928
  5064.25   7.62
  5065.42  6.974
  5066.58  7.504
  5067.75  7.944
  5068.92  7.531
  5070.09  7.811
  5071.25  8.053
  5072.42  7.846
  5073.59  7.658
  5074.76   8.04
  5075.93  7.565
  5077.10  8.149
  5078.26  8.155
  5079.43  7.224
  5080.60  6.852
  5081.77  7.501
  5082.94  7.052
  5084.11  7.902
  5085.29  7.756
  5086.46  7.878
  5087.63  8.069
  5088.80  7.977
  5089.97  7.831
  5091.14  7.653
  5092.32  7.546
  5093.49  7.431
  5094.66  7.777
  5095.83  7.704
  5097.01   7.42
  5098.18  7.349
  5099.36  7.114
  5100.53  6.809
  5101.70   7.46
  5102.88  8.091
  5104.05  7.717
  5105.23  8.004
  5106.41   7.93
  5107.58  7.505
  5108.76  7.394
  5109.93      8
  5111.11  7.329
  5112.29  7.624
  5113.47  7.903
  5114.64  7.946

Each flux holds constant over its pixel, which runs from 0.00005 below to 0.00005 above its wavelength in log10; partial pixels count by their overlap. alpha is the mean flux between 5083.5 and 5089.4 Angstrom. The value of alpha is 7.91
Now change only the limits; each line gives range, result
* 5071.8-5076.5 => 7.77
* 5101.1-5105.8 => 7.81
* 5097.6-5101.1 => 7.09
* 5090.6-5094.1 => 7.54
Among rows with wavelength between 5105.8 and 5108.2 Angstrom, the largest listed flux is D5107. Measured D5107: 7.93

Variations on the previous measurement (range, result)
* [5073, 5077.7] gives 8.149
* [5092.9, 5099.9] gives 7.777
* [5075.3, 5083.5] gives 8.155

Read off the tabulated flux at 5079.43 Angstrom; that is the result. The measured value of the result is 7.224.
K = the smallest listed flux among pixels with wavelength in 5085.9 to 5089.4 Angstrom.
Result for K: 7.878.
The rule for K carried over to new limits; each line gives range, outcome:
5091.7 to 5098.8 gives 7.349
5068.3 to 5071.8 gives 7.531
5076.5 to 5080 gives 7.224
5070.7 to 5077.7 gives 7.565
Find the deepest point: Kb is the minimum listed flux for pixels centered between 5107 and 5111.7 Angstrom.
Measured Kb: 7.329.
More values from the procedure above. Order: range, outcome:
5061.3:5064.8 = 7.62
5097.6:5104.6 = 6.809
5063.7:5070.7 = 6.974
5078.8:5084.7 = 6.852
